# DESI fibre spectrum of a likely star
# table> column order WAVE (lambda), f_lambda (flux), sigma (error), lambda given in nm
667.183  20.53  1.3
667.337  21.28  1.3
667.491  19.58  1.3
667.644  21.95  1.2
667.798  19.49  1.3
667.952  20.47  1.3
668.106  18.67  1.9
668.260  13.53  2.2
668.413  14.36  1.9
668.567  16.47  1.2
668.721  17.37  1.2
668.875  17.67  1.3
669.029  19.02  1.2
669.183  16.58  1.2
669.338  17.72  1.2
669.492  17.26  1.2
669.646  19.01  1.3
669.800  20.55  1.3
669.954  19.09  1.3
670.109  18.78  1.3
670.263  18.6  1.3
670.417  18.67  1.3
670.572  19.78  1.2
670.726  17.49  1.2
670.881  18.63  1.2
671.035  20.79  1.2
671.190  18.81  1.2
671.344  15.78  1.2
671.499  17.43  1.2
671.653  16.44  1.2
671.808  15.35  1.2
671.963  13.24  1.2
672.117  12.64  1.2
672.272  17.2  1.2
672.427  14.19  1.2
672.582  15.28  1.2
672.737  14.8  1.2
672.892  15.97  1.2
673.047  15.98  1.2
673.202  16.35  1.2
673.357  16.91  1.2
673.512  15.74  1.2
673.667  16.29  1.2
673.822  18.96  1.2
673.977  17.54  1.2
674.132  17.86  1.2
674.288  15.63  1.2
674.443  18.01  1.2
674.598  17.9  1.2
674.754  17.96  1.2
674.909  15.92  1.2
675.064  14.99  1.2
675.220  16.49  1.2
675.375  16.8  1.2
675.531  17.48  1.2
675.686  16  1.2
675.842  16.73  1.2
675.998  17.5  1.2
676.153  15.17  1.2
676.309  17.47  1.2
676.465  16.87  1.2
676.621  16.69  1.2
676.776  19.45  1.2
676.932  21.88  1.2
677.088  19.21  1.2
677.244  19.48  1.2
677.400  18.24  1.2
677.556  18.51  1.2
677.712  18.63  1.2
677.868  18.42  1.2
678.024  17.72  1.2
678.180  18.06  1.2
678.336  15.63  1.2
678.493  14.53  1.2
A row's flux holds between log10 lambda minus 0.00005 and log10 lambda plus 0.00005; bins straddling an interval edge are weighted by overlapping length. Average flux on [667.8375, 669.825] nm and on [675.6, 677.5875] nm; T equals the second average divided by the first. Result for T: 1.0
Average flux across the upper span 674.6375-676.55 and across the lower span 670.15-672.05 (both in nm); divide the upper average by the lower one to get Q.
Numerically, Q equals 0.9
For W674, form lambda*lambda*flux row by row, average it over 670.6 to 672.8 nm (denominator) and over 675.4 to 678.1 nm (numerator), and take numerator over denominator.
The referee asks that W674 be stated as 1.1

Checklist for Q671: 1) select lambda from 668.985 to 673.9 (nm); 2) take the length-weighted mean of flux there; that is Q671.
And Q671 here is 17.2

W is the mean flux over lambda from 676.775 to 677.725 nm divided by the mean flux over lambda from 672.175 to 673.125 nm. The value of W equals 1.25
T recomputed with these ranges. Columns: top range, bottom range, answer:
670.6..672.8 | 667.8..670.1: 0.92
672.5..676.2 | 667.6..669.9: 0.92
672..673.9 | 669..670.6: 0.85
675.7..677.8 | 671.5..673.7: 1.17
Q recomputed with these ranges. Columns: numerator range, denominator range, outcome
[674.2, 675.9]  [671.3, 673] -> 1.09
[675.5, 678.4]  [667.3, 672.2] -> 1.00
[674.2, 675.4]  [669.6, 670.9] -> 0.88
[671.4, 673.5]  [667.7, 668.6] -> 0.90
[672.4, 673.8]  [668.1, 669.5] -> 0.95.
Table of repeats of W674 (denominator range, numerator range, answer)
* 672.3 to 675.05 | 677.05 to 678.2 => 1.13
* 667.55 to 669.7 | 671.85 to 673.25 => 0.85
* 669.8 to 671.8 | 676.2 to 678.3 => 1.02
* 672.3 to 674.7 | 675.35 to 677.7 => 1.09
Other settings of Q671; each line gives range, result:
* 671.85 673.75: 15.4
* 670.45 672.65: 16.7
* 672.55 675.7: 16.6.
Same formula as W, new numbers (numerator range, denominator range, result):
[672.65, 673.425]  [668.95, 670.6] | 0.86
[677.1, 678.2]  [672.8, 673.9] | 1.12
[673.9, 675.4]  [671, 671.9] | 0.98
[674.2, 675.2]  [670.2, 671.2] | 0.88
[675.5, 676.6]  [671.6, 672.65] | 1.12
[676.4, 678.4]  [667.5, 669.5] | 1.03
